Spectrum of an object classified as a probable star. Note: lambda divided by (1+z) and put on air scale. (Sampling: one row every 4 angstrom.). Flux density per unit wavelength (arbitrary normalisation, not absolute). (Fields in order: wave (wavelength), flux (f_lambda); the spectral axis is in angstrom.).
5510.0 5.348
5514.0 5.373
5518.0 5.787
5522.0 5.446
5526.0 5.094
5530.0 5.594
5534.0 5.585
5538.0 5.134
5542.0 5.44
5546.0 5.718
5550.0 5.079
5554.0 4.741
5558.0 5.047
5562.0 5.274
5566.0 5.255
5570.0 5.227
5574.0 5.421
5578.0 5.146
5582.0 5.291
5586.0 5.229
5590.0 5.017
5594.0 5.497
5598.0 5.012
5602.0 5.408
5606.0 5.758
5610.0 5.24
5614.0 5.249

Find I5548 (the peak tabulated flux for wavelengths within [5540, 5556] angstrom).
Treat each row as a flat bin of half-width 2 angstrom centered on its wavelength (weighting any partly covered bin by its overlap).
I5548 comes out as 5.718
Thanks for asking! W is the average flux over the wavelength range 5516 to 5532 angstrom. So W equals 5.48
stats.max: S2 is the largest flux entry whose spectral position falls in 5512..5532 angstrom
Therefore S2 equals 5.787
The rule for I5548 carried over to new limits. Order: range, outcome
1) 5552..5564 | 5.274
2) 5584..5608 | 5.758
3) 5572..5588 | 5.421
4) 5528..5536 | 5.594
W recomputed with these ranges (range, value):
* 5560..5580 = 5.26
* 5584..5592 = 5.12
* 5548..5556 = 4.91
